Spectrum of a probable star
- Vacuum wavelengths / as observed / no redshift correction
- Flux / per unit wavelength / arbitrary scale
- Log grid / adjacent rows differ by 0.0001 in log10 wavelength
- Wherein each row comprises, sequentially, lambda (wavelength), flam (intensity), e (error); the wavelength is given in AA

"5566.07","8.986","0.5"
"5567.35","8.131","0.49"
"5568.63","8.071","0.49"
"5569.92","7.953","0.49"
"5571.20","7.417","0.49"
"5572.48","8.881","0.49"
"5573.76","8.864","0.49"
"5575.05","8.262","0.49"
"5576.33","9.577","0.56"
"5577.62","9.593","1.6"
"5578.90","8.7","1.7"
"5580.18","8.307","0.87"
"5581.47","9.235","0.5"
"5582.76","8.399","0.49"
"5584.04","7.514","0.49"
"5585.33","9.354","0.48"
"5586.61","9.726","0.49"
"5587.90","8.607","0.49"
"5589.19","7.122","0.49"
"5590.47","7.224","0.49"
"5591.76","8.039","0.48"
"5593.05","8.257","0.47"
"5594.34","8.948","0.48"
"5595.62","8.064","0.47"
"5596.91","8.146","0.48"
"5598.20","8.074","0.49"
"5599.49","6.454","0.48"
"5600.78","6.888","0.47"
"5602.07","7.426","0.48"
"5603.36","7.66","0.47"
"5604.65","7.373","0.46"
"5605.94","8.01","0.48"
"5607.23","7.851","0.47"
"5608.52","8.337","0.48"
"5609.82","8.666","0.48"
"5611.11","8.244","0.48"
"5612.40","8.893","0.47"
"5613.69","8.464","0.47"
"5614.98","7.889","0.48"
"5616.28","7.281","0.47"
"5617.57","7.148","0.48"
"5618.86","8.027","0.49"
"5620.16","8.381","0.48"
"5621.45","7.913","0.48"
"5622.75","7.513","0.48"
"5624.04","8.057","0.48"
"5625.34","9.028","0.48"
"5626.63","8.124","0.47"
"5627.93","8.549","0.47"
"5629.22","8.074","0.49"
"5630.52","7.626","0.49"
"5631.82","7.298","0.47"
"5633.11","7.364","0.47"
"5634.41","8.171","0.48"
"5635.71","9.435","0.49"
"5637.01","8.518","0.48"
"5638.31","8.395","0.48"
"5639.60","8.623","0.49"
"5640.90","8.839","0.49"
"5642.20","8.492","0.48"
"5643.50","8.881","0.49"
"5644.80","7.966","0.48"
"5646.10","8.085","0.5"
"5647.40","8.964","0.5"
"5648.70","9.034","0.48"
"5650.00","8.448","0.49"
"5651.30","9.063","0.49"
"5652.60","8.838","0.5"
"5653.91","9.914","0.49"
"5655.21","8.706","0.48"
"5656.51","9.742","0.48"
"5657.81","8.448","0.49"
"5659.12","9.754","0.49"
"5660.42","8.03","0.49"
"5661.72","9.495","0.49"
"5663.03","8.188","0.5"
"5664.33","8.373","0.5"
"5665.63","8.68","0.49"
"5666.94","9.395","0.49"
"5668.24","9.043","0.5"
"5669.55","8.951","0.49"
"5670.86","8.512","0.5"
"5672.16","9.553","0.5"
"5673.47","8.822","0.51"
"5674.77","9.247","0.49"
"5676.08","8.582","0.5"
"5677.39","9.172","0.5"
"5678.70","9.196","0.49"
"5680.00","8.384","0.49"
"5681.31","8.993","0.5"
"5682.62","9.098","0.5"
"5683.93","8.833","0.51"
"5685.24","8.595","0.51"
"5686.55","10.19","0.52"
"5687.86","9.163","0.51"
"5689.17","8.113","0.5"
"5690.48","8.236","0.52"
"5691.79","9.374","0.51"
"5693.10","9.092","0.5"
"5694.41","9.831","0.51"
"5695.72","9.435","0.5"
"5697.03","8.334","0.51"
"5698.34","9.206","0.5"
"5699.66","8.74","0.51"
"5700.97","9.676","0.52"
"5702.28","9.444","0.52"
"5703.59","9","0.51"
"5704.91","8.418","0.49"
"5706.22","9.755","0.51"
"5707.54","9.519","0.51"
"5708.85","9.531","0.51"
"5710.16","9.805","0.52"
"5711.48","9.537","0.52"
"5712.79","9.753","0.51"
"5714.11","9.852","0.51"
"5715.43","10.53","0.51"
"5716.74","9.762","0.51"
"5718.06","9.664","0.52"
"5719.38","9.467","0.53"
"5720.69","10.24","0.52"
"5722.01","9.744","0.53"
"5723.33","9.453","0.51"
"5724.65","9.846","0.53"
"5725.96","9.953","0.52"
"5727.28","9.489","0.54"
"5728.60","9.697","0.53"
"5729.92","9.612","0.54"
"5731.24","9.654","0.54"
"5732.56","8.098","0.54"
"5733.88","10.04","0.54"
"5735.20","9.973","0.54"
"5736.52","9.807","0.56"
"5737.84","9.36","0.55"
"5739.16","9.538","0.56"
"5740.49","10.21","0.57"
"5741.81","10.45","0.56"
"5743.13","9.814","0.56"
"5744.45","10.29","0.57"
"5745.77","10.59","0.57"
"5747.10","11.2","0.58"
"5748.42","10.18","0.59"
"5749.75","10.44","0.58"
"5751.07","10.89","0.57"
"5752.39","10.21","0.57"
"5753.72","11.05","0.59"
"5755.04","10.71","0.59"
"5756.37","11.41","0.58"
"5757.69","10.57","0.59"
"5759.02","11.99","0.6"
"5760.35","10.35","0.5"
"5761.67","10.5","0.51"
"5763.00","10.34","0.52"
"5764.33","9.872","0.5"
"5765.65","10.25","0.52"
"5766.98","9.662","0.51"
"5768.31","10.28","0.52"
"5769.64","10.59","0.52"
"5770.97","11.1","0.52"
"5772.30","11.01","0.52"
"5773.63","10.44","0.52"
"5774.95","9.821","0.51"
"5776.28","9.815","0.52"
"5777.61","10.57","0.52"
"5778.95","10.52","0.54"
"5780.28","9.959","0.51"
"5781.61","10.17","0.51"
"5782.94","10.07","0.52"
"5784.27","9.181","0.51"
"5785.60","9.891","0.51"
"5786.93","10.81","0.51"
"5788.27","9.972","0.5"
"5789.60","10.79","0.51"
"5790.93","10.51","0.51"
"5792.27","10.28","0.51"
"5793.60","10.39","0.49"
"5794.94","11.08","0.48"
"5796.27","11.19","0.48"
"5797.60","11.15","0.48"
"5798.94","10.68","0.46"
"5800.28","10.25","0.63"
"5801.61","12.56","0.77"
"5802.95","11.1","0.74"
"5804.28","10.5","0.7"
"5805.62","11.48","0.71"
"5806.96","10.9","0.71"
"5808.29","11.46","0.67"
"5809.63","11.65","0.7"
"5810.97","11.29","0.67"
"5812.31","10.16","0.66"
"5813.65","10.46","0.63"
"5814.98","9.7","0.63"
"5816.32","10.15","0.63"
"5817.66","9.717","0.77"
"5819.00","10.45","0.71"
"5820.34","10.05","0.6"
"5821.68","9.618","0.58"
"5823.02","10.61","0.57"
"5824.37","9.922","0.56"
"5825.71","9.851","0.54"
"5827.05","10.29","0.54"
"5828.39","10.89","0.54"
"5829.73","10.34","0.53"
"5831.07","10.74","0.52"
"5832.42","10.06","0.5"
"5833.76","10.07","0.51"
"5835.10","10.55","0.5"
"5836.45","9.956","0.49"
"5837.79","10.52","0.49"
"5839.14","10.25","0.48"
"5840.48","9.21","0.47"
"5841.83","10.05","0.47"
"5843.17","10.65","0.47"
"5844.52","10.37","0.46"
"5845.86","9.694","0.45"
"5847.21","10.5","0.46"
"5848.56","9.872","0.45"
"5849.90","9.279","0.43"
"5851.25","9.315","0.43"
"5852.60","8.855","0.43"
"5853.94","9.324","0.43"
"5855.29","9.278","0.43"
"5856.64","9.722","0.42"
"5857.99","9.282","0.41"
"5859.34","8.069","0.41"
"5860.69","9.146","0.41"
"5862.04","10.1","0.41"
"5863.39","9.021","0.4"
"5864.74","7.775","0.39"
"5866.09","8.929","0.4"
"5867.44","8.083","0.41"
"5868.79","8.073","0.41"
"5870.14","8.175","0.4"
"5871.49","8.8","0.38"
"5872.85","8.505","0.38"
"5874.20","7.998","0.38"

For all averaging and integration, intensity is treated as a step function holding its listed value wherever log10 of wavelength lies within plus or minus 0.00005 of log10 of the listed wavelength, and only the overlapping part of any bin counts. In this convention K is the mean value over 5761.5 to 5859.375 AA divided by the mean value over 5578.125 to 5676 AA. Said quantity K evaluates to 1.2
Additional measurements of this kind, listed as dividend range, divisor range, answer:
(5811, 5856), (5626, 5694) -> 1.15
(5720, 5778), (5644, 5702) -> 1.14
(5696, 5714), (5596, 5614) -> 1.18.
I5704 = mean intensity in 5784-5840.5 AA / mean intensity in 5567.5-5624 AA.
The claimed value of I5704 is 1.29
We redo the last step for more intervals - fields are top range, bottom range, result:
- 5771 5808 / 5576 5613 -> 1.29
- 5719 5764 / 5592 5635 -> 1.28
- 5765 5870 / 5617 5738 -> 1.13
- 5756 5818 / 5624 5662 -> 1.23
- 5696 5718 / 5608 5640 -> 1.16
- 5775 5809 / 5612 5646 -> 1.29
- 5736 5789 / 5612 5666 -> 1.23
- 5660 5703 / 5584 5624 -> 1.12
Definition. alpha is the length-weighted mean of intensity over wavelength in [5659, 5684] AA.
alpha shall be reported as 8.9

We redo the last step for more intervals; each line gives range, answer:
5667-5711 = 9.09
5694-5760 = 9.88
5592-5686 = 8.44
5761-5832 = 10.5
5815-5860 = 9.92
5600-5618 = 7.86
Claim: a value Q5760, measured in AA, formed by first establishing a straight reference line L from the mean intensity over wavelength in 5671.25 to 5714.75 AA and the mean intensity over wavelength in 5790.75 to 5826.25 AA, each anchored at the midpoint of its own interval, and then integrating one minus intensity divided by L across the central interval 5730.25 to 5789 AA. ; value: -1.5 AA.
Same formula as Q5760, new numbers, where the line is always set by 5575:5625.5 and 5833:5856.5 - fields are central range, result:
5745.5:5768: -3.3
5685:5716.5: -1.6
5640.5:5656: -0.5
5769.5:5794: -2.3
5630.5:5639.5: 0.2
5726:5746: -1.4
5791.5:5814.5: -3.3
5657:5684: -0.8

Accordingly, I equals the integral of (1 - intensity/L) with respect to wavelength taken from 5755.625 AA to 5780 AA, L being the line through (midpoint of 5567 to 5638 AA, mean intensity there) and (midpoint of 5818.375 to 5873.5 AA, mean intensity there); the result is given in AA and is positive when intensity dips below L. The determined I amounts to -3.6 AA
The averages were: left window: 8.17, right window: 9.61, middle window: 10.5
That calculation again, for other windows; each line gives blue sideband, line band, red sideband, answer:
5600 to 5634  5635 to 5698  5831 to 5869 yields -4.8 AA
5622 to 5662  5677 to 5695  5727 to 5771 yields 0.5 AA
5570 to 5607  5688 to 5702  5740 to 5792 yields 0.8 AA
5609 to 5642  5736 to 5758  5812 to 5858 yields -2.8 AA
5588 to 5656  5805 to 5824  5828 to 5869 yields -2.3 AA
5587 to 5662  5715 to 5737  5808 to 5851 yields -1.1 AA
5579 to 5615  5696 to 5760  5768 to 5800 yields -0.9 AA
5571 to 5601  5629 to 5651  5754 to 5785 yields 1.4 AA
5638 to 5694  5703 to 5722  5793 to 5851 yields -0.6 AA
